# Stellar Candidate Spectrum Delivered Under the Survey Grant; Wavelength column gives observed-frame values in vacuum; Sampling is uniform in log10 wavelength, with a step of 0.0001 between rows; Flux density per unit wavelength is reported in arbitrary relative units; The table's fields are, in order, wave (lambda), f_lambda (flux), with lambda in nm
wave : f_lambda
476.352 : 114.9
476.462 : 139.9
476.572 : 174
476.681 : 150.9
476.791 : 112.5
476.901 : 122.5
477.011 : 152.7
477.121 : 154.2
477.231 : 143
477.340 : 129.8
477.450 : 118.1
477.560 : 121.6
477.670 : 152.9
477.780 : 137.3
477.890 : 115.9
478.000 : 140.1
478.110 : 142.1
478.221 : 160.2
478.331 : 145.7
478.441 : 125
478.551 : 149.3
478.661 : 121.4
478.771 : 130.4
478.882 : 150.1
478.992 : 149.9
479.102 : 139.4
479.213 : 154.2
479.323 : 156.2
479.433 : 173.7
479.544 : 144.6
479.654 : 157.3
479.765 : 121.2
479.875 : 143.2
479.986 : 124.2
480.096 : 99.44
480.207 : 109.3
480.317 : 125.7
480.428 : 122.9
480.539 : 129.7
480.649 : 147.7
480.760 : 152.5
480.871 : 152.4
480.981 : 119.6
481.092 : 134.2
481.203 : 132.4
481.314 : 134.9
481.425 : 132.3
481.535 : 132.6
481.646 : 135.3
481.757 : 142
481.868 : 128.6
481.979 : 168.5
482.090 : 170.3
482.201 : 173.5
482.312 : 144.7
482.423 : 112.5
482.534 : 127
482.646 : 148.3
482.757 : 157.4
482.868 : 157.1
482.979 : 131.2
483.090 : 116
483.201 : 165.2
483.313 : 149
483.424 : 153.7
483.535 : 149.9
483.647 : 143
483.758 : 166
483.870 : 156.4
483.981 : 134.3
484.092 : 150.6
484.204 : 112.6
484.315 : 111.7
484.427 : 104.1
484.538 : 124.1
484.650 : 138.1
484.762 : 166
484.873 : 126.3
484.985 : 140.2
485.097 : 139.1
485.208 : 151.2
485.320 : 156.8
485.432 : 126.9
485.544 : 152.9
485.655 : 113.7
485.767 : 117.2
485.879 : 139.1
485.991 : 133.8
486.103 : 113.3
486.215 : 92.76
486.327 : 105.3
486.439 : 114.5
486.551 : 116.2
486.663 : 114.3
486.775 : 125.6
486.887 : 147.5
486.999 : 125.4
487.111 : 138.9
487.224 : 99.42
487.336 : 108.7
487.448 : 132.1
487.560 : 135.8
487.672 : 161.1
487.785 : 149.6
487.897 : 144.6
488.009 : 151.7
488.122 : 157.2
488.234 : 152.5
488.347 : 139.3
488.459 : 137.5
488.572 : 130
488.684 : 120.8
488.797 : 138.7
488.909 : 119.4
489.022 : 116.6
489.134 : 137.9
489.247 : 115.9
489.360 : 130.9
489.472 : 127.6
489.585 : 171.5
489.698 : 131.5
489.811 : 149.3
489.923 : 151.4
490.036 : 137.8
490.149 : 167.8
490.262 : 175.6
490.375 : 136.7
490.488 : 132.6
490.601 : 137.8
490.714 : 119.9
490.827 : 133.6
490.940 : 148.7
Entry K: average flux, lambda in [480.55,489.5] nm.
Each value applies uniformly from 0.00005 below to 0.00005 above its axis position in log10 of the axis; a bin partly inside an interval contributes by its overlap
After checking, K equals 136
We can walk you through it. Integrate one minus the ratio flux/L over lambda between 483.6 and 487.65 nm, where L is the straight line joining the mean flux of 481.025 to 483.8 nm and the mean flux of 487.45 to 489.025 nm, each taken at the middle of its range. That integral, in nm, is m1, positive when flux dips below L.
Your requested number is 0.34 nm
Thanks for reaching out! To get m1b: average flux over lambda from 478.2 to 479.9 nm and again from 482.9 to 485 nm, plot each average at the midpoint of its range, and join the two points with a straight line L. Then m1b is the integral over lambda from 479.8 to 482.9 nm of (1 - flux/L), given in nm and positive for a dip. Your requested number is 0.10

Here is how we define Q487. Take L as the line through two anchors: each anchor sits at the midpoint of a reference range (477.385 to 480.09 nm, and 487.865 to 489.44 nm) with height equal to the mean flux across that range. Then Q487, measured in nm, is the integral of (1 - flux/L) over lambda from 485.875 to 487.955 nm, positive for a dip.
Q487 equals 0.15 nm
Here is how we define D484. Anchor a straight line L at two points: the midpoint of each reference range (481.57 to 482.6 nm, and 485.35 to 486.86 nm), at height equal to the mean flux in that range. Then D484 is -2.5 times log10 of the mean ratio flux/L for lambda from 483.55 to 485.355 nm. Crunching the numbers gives -0.06 mag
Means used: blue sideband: 144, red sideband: 122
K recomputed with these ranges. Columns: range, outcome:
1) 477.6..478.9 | 139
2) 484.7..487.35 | 128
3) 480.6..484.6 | 141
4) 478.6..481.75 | 137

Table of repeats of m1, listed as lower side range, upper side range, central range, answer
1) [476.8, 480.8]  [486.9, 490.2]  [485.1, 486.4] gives 0.09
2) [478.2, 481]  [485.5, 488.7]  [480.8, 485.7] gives -0.22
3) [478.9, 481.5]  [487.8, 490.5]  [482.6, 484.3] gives -0.08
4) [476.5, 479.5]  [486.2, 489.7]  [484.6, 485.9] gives -0.05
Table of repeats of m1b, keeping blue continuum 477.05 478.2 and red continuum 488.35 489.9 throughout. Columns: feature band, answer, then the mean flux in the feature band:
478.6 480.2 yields -0.04 nm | 139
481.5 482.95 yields -0.11 nm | 146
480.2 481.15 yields 0.01 nm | 134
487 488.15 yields -0.02 nm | 137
